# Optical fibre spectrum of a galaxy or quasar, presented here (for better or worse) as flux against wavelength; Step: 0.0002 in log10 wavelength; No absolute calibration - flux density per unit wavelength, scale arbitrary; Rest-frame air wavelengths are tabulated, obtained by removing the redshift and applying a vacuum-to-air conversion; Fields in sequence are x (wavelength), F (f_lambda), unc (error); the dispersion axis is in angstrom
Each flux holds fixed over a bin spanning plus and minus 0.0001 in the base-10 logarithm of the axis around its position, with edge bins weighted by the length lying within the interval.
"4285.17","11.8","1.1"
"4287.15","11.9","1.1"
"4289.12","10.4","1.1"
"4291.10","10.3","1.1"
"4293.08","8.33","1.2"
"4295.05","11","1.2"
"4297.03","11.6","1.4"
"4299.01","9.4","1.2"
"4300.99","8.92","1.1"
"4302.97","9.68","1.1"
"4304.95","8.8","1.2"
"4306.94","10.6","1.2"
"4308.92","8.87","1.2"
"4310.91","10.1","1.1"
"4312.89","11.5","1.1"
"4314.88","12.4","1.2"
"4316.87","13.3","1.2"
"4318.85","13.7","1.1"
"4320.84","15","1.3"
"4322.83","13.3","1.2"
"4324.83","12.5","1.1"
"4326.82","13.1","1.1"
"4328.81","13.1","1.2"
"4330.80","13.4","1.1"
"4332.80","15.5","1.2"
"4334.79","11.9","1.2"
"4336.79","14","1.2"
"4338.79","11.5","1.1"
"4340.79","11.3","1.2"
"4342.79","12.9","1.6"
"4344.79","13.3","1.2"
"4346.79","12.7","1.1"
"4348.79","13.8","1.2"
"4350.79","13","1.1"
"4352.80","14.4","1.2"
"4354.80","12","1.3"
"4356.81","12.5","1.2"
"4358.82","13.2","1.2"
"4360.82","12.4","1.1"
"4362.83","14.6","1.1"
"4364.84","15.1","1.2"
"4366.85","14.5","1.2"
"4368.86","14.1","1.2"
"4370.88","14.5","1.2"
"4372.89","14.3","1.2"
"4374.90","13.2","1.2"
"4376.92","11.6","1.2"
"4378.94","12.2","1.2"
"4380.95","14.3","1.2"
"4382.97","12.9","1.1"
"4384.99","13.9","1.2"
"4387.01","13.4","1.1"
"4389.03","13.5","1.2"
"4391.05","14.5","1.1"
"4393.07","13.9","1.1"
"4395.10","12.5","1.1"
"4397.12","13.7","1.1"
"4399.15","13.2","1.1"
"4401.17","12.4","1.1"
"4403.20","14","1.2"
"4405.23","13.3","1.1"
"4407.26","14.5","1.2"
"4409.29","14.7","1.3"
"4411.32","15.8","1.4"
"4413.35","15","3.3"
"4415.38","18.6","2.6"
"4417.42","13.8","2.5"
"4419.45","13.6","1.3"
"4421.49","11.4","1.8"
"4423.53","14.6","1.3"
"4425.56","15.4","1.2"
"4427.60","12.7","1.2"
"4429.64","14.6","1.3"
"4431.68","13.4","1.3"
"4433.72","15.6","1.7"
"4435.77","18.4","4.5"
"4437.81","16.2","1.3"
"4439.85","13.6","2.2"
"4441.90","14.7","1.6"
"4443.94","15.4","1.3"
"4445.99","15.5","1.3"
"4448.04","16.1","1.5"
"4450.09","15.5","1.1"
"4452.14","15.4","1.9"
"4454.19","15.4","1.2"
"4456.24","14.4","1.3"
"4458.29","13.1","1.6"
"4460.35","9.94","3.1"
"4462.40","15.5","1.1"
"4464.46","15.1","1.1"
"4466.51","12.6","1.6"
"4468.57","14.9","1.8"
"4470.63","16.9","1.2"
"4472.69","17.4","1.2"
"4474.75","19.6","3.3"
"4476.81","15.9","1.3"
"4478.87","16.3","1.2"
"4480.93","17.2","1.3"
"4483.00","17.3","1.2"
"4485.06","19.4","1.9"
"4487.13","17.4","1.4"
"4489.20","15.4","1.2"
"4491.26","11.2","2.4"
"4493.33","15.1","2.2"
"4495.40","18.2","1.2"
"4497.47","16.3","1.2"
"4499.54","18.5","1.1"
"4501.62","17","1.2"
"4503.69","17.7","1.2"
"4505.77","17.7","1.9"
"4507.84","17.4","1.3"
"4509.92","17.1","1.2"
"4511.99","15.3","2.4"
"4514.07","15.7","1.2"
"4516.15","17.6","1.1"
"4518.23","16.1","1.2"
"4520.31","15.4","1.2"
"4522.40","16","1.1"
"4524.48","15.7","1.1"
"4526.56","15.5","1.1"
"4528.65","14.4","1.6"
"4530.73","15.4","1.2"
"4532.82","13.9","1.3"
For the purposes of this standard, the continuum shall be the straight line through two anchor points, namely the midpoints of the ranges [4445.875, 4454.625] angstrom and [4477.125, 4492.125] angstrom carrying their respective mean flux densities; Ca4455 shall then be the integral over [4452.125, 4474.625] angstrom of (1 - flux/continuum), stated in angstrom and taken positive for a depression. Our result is 1.59 angstrom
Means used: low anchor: 15.6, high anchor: 16.4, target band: 14.8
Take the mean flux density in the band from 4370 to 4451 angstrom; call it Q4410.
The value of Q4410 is 14.3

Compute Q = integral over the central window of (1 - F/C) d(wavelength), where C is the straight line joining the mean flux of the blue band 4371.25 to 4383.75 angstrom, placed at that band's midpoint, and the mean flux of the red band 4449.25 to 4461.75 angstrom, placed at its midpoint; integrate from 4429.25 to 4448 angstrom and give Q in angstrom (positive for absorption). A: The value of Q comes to -2.1 angstrom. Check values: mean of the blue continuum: 13.2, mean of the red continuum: 14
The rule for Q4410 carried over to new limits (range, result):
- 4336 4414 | 13.5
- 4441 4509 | 15.9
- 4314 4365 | 13.2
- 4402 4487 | 15.2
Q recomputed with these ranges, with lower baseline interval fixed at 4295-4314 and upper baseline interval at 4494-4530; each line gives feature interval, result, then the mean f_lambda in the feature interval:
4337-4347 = -1.1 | 12.4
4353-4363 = -1.0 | 12.9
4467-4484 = -1.6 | 16.8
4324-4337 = -3.0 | 13.3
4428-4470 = -0.6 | 14.8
